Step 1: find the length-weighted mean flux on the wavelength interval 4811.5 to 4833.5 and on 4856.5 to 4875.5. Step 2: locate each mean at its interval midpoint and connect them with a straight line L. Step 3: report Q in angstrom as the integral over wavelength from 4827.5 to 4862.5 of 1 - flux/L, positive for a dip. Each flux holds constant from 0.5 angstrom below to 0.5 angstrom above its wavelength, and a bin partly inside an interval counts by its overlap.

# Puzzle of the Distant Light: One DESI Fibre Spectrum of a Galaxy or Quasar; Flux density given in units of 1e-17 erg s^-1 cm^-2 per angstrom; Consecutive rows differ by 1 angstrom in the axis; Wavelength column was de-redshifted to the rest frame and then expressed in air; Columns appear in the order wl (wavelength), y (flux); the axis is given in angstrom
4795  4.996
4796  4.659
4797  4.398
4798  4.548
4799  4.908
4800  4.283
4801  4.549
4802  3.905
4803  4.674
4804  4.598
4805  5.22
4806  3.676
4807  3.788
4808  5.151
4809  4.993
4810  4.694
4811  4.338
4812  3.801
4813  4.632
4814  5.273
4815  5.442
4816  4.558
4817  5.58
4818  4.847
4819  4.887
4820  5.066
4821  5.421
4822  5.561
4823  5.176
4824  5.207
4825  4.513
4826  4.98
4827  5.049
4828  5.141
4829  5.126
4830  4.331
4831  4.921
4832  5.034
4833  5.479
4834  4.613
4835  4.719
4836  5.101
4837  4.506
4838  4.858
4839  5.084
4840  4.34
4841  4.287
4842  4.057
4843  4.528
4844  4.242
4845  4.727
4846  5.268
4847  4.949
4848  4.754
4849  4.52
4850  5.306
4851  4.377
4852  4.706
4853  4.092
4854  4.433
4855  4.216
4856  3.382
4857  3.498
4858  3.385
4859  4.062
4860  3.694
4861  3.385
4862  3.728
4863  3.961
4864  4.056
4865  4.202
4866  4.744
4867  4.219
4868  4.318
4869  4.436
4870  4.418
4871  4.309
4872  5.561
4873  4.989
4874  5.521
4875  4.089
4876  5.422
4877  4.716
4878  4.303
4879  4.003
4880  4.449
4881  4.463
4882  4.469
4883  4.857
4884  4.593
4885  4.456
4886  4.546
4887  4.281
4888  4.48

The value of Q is 1.0 angstrom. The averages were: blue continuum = 5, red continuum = 4.24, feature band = 4.48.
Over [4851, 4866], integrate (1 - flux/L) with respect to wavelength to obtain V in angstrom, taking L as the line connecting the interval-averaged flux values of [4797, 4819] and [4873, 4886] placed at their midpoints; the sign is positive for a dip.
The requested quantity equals 2.2 angstrom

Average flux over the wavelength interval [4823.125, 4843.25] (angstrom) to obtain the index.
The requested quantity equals 4.8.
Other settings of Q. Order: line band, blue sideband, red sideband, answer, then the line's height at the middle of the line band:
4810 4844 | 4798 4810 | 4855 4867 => -4.7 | 4.26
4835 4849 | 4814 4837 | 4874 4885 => 0.6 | 4.89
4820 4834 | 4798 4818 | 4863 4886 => -1.3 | 4.62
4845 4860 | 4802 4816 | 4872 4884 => 1.0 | 4.66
